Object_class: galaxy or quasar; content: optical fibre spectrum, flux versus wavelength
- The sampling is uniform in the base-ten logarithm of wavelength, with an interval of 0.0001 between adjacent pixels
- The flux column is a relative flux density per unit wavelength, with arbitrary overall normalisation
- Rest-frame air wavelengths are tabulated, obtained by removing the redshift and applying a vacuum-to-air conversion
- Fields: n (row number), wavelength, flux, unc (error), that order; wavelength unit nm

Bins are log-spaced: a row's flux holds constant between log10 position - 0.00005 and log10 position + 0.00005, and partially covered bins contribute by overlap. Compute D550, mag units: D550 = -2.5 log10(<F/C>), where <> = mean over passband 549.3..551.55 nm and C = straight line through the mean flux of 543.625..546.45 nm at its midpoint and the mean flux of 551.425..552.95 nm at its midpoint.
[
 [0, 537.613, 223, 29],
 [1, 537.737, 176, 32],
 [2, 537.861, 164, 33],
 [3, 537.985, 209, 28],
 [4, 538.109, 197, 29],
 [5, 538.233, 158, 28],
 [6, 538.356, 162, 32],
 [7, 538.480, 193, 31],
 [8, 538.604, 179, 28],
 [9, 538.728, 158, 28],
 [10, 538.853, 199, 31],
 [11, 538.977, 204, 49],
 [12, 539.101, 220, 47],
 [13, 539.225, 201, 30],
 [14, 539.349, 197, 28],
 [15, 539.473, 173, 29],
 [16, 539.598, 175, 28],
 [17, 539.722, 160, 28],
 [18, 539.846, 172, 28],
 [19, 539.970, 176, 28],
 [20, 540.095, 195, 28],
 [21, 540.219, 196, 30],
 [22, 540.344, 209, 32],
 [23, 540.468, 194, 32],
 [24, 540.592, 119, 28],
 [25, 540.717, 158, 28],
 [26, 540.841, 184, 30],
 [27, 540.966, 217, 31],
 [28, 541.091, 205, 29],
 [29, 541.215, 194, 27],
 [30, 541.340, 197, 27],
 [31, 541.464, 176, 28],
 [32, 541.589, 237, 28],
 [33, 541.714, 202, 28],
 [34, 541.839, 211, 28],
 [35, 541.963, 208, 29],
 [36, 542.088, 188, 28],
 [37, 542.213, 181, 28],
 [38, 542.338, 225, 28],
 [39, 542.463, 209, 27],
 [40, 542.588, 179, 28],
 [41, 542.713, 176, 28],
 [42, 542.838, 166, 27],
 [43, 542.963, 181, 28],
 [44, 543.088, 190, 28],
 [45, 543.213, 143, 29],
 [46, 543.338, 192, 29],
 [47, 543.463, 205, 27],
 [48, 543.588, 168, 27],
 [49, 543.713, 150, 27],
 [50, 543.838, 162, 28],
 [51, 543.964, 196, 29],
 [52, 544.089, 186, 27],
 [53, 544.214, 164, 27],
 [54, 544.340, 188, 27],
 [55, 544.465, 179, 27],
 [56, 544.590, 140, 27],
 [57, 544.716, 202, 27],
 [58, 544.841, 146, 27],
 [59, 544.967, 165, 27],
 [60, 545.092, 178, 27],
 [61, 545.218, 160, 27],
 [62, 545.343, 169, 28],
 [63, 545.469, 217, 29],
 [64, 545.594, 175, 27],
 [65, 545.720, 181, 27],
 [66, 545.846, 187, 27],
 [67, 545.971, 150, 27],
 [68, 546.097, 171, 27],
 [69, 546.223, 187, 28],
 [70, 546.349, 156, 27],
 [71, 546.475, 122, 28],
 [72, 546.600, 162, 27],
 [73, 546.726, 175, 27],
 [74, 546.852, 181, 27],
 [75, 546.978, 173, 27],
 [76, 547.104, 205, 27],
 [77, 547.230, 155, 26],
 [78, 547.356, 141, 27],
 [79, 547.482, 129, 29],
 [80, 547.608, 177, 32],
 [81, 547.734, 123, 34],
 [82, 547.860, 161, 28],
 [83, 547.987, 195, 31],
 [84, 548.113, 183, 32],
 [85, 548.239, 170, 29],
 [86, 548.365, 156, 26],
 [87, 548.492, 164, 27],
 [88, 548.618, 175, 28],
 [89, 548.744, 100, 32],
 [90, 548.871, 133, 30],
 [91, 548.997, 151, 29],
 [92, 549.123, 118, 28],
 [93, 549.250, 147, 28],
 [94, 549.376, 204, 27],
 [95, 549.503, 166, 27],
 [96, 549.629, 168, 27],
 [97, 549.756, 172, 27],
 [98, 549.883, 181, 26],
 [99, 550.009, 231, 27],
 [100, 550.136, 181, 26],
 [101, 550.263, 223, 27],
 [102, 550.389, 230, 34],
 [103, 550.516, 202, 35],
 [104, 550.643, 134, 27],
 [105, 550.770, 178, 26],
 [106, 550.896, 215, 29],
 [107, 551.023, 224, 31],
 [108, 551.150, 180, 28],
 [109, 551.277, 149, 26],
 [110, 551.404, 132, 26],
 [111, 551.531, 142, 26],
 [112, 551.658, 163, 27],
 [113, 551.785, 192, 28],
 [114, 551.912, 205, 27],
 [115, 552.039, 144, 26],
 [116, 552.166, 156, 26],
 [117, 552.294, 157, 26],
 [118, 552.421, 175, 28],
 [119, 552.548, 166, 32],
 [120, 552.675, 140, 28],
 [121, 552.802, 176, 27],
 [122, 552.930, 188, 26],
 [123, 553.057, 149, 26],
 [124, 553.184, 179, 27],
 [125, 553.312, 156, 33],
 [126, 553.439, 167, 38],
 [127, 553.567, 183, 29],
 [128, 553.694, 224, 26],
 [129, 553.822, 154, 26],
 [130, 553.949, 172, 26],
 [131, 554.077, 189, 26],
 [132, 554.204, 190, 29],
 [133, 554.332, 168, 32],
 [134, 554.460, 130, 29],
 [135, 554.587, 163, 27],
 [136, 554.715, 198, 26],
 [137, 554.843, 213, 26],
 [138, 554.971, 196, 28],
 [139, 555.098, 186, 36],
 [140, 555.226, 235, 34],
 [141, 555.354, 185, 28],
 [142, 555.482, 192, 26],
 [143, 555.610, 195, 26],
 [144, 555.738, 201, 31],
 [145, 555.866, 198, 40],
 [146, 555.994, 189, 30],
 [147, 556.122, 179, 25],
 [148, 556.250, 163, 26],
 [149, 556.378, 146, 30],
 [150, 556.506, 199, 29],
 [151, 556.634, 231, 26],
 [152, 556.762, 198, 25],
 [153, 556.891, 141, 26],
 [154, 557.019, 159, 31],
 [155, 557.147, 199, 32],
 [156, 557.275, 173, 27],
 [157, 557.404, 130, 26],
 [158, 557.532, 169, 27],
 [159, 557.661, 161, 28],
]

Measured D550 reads -0.11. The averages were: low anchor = 172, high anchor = 165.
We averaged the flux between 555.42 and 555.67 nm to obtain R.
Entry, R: 193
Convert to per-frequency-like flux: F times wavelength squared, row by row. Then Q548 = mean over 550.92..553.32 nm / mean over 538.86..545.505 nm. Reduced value 0.94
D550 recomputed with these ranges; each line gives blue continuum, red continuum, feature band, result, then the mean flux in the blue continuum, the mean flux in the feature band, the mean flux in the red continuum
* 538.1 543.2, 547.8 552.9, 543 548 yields 0.059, 188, 170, 171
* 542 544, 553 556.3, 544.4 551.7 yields 0.079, 182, 170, 183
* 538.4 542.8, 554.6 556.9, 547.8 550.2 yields 0.153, 190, 166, 192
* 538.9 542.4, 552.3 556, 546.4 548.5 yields 0.145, 192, 163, 181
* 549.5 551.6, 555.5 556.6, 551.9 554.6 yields 0.094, 183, 169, 185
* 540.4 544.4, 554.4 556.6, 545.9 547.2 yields 0.112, 186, 168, 187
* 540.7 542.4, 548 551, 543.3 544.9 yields 0.098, 200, 175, 174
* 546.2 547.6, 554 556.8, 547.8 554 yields 0.017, 162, 172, 188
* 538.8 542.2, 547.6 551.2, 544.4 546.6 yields 0.074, 191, 170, 174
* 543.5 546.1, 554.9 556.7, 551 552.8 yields 0.128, 173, 165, 193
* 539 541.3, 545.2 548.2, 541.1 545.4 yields -0.031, 186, 183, 168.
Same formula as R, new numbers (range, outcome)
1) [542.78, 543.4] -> 175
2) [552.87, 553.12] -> 168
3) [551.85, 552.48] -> 167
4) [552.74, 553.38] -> 170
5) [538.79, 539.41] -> 204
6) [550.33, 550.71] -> 188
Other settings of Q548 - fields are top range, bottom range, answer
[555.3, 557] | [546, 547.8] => 1.19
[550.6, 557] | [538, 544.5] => 1.00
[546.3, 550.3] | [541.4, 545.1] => 0.92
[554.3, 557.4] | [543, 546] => 1.09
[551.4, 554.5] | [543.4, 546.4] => 1.00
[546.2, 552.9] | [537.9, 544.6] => 0.94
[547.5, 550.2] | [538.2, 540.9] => 0.94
